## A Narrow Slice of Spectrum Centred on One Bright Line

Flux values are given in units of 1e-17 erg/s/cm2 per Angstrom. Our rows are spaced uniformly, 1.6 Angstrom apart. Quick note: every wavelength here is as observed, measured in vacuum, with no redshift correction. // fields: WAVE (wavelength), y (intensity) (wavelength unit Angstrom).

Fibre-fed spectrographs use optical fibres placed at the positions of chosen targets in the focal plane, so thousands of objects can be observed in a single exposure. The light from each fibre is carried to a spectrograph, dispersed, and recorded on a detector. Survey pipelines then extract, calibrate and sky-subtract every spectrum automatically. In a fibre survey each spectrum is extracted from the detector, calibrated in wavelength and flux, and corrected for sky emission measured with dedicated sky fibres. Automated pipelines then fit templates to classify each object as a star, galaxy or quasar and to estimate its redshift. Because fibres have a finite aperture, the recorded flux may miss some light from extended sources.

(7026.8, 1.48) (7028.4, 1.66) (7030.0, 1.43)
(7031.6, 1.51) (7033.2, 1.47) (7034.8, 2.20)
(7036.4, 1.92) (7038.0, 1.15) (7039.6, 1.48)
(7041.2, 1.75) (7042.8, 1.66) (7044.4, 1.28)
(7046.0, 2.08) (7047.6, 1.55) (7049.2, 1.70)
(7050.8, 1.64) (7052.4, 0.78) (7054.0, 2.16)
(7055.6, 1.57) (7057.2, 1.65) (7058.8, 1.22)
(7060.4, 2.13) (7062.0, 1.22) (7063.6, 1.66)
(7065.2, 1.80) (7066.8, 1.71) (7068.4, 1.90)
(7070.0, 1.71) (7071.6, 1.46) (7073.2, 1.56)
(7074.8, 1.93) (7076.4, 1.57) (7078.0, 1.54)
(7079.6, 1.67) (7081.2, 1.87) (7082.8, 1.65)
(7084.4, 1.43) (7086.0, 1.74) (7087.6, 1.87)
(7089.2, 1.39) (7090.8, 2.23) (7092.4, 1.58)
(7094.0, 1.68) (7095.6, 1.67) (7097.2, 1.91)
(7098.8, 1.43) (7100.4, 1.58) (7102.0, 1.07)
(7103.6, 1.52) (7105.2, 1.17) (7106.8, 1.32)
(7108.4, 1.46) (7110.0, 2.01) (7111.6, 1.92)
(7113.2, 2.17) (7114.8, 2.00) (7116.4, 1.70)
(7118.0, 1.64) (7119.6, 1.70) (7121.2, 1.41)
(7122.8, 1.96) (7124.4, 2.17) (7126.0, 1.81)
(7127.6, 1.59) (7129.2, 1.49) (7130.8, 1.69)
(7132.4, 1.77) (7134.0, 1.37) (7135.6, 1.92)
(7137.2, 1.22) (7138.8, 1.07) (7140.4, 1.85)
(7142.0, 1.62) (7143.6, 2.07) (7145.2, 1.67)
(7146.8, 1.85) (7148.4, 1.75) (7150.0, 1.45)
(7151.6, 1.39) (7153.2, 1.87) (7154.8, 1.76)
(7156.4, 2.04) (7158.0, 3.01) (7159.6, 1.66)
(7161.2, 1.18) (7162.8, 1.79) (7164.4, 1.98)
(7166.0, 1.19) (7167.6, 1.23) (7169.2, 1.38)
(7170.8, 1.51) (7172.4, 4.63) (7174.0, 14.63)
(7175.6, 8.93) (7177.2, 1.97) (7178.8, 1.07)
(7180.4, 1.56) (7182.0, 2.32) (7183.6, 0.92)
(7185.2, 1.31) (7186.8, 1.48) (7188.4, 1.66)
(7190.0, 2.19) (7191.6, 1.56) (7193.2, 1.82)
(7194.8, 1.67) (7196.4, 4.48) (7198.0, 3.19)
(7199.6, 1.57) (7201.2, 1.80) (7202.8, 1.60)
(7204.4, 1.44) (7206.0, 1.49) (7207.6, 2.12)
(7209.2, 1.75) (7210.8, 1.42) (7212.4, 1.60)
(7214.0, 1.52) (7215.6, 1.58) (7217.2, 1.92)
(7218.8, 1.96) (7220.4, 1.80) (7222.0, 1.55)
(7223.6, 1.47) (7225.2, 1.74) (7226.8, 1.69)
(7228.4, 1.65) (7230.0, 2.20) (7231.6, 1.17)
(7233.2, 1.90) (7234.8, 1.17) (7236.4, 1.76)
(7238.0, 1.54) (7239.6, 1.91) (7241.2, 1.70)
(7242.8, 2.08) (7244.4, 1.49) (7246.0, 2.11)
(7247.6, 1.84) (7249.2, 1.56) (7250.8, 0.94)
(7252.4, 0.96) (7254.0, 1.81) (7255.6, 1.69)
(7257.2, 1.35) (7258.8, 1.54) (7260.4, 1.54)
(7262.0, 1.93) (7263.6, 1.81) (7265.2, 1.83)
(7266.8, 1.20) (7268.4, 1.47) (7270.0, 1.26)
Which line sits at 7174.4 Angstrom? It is Halpha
